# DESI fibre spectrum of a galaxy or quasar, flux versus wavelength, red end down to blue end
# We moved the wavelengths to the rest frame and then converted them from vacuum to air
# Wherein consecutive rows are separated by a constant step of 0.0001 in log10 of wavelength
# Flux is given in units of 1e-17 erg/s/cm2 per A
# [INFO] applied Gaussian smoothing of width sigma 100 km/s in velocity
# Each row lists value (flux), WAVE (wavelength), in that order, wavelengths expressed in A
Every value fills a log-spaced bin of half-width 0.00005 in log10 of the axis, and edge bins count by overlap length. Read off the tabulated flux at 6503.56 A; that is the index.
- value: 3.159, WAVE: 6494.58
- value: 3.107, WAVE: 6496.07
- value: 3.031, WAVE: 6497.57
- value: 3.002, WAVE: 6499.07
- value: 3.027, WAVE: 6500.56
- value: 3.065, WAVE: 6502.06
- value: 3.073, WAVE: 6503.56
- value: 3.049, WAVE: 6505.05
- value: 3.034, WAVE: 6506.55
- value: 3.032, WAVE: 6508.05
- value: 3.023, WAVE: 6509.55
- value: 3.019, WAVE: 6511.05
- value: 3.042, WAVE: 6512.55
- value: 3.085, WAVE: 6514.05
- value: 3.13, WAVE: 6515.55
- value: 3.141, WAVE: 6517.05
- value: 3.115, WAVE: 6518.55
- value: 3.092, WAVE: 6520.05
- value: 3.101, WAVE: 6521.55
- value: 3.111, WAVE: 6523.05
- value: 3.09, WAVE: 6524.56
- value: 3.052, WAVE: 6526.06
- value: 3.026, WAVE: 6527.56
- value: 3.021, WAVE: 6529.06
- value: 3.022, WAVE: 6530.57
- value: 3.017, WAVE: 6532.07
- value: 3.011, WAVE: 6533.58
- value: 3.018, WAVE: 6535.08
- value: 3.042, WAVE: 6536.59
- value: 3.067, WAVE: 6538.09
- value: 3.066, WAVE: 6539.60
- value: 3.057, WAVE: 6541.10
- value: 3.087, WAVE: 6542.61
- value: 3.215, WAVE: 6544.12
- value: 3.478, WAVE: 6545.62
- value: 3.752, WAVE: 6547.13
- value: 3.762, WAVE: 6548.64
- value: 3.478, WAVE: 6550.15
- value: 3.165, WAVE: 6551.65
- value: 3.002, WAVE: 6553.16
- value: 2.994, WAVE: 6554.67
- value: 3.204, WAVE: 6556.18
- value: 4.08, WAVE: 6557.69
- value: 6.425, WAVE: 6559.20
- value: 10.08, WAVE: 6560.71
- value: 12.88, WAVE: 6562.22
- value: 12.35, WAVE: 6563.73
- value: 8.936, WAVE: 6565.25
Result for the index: 3.073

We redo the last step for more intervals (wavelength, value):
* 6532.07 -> 3.017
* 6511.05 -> 3.019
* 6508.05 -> 3.032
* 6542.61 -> 3.087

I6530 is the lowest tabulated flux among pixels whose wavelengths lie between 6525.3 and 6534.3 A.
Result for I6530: 3.011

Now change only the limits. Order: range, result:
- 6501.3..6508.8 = 3.032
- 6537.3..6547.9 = 3.057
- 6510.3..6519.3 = 3.019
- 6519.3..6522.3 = 3.092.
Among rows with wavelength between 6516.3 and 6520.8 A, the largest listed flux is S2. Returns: 3.141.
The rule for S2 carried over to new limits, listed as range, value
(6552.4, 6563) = 12.88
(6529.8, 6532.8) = 3.022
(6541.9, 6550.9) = 3.762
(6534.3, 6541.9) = 3.067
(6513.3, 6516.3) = 3.13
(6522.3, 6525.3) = 3.111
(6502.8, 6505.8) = 3.073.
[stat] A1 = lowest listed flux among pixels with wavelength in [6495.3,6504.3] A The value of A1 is 3.002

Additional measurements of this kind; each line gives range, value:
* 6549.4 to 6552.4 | 3.165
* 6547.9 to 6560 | 2.994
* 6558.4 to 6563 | 6.425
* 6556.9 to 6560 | 4.08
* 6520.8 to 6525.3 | 3.09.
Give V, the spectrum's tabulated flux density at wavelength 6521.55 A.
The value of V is 3.101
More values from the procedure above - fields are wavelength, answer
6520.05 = 3.092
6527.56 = 3.026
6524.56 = 3.09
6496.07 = 3.107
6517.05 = 3.141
